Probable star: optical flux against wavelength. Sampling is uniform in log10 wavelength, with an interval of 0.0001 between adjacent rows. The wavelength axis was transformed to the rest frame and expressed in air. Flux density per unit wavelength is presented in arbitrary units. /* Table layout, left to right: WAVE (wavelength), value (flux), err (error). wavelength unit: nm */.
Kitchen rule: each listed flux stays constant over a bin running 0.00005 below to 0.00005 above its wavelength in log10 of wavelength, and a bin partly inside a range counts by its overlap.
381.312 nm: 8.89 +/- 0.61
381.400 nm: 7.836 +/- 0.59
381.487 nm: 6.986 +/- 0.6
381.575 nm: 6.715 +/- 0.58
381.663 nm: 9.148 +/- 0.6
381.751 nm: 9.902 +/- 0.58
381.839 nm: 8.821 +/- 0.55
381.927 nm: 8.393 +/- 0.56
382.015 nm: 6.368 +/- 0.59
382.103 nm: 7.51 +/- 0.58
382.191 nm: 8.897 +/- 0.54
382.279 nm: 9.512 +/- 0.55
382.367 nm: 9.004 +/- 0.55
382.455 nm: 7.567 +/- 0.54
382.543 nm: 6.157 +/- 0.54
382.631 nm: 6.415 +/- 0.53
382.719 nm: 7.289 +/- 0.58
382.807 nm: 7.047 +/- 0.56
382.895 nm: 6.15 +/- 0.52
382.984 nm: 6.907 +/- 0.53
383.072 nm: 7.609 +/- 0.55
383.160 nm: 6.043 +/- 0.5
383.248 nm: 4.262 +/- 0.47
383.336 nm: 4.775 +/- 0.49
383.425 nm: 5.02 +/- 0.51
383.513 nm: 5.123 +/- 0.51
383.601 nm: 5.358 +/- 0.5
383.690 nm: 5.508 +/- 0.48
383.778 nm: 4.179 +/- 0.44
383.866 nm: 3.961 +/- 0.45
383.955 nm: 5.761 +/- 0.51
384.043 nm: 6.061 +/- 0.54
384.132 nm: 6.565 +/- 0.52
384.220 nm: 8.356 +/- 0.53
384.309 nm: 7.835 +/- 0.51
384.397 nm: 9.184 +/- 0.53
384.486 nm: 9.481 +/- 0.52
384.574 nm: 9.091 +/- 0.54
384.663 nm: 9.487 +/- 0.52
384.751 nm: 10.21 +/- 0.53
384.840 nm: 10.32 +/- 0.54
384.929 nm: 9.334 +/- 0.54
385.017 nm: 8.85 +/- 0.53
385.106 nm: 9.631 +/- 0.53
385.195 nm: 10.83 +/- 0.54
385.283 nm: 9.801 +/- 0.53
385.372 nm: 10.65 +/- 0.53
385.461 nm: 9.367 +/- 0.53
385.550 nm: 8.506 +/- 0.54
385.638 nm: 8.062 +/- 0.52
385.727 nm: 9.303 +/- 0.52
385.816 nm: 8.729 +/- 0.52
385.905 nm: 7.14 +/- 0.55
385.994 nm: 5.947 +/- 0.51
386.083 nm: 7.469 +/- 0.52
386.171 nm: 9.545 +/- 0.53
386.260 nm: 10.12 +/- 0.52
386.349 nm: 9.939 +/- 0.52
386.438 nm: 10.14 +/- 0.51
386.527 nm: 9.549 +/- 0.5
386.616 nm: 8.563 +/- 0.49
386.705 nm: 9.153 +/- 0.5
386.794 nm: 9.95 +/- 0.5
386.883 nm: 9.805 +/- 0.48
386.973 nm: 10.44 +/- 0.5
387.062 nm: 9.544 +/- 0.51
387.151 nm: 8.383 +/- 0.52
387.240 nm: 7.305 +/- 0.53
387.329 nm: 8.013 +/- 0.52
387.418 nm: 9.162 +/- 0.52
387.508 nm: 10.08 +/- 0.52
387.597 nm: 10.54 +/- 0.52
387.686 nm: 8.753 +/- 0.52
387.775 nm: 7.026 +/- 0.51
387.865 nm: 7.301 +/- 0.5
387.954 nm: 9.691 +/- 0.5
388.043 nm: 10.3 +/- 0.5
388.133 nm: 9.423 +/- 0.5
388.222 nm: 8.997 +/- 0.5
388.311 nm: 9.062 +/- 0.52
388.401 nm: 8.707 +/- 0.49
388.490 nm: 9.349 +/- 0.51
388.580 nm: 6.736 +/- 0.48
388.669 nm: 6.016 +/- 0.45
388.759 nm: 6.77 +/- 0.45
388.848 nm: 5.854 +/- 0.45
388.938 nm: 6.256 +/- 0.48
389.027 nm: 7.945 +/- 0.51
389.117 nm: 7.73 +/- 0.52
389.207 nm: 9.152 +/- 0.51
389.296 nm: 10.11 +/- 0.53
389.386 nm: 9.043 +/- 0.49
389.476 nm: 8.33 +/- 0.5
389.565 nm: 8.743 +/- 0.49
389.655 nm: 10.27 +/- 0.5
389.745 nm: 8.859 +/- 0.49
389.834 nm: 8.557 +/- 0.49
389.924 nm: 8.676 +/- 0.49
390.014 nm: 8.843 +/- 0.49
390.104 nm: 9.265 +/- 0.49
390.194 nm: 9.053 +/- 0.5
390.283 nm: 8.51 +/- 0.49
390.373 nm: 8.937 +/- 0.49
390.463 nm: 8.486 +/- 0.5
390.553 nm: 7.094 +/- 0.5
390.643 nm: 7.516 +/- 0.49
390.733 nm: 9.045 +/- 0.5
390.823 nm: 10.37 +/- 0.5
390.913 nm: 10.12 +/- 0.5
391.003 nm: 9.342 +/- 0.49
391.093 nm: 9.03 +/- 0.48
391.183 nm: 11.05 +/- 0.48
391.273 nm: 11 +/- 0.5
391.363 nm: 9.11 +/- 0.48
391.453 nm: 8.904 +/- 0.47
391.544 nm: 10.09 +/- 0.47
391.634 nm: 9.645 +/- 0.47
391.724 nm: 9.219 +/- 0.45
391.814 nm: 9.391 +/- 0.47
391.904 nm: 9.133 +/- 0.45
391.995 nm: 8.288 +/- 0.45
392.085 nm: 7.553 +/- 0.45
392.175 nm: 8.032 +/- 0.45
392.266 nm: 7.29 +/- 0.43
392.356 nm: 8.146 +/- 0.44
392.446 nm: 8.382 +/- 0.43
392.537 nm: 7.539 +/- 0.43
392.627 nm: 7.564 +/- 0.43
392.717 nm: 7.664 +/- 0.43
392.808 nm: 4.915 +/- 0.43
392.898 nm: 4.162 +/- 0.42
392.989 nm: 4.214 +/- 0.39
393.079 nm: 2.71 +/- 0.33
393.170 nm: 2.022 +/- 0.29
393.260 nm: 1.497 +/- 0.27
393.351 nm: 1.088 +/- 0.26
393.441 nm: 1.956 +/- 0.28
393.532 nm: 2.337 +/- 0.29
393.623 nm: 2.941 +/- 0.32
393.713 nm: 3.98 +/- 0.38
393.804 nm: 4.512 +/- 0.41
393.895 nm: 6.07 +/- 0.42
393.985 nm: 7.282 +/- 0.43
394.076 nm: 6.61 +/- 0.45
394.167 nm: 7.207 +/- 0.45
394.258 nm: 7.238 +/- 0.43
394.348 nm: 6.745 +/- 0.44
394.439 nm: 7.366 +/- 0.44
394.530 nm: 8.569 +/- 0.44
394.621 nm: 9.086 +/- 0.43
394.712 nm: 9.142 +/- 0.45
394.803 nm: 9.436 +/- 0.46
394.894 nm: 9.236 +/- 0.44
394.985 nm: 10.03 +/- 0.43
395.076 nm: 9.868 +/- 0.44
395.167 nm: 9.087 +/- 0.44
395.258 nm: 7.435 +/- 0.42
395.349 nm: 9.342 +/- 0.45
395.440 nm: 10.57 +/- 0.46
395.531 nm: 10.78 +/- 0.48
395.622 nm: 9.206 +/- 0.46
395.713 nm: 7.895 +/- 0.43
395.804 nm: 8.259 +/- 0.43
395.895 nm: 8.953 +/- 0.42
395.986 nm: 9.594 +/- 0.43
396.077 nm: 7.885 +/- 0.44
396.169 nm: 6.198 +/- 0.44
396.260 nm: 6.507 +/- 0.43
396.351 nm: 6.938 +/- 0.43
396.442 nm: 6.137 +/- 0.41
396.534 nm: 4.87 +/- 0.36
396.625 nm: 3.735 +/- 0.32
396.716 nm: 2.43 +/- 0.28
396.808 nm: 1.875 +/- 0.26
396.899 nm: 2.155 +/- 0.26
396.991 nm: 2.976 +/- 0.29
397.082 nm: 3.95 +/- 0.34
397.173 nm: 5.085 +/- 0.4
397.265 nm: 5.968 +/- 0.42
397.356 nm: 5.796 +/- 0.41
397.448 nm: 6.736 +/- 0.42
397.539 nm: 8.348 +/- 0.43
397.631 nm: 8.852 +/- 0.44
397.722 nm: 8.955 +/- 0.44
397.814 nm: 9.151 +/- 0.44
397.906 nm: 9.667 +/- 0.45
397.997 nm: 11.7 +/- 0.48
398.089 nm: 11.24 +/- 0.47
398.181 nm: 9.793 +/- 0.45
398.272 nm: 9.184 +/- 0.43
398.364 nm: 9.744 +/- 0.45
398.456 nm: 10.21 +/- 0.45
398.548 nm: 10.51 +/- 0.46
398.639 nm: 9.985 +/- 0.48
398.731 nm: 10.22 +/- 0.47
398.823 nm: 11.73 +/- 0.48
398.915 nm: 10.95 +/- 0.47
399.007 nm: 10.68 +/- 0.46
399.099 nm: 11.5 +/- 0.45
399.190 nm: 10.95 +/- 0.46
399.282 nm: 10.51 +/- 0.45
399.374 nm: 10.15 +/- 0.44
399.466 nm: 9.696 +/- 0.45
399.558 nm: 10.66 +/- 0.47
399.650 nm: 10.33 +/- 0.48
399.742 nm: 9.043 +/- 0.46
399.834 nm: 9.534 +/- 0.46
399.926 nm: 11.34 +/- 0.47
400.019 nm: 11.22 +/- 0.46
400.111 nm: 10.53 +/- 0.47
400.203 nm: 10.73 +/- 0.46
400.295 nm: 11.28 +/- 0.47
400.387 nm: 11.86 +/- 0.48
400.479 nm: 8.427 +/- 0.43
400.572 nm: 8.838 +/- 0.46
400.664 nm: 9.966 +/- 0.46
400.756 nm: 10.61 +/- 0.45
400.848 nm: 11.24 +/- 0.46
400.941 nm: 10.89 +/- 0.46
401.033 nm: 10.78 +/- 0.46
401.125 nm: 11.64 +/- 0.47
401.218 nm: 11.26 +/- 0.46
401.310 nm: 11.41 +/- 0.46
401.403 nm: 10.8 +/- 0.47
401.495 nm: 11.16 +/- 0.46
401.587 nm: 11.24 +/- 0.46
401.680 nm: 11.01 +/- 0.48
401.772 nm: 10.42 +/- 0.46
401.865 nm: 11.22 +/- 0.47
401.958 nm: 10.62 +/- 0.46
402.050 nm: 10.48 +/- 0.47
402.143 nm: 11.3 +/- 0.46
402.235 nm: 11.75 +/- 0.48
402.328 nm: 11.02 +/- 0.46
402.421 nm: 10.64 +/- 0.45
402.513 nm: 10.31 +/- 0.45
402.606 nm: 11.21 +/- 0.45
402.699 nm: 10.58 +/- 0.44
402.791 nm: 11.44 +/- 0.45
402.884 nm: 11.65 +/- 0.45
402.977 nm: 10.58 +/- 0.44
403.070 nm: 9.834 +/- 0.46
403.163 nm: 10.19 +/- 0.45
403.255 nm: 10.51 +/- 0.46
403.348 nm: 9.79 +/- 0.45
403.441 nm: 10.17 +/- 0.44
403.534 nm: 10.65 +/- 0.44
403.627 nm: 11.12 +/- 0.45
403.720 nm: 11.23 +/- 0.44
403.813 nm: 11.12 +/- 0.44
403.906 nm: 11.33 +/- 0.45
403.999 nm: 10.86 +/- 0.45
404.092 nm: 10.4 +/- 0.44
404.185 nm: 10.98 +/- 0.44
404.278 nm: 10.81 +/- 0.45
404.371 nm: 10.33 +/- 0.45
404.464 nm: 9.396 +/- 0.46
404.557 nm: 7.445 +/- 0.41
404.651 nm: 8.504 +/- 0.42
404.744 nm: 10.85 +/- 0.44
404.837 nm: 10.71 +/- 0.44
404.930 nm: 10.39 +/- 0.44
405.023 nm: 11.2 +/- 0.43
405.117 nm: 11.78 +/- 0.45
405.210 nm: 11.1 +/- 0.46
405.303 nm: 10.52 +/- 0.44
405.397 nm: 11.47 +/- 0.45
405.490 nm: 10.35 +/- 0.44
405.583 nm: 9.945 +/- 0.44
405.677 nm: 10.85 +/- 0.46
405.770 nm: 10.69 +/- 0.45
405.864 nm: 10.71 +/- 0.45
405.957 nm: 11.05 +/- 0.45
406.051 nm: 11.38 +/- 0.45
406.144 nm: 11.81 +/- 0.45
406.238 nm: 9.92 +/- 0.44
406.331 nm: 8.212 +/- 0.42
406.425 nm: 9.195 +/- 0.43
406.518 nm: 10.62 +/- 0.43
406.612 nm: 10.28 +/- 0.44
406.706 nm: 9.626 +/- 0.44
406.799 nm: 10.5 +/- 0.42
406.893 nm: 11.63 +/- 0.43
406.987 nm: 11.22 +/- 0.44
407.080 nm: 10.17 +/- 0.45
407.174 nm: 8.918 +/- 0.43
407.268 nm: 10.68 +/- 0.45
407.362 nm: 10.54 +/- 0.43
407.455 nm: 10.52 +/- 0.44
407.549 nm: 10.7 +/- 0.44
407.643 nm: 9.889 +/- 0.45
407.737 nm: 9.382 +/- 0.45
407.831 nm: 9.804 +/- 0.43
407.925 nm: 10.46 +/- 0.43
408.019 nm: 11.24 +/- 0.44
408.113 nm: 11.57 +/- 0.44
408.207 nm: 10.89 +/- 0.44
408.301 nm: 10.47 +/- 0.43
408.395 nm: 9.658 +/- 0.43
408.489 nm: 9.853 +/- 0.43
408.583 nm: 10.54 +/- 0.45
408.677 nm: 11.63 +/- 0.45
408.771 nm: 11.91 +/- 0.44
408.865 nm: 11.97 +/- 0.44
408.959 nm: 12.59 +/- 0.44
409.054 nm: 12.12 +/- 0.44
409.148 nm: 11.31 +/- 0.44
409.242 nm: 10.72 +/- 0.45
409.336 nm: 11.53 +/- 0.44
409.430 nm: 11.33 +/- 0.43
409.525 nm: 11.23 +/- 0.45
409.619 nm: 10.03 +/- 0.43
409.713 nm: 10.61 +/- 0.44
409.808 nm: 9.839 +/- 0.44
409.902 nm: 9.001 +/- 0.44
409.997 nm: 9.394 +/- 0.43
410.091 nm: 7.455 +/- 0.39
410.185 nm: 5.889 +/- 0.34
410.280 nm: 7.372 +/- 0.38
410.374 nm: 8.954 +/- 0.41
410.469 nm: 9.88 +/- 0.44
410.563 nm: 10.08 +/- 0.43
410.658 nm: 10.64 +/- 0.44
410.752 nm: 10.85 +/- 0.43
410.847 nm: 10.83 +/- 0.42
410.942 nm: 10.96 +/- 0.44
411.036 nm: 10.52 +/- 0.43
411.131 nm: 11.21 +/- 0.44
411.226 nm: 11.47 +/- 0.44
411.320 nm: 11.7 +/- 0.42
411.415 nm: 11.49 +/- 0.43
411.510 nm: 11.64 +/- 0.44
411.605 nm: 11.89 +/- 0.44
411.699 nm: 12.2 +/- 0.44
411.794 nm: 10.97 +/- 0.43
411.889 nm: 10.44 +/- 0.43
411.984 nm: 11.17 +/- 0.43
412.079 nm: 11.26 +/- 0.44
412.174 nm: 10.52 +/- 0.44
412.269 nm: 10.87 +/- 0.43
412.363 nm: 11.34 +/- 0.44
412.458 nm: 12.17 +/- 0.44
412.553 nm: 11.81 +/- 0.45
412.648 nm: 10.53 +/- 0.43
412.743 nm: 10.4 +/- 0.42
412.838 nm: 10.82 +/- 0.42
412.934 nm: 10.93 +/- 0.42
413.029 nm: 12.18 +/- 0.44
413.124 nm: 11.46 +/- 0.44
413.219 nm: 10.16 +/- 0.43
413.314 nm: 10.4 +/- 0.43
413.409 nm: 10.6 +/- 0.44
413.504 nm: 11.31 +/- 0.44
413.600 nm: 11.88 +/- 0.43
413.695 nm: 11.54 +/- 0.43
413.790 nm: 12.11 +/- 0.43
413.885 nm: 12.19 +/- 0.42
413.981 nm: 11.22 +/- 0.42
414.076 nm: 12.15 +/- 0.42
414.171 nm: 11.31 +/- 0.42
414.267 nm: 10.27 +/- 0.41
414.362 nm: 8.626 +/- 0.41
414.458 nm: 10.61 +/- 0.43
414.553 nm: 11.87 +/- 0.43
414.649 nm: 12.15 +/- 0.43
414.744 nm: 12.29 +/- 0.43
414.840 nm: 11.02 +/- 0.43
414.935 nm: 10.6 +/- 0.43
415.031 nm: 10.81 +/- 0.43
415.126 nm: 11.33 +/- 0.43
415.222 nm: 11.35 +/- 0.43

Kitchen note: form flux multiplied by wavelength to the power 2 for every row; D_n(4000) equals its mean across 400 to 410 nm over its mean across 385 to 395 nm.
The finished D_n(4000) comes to 1.42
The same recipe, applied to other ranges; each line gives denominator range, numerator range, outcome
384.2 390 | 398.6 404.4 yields 1.30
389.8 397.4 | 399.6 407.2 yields 1.55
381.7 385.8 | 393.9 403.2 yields 1.29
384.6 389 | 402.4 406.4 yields 1.30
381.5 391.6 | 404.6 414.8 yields 1.44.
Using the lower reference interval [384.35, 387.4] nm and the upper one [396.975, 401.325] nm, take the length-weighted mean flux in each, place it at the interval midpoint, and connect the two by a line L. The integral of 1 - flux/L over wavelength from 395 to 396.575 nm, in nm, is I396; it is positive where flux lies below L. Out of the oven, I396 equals 0.22 nm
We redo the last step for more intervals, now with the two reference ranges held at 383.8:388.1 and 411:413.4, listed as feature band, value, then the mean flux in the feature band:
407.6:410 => 0.02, 10.8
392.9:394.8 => 0.86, 5.2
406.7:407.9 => 0.05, 10.3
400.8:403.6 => -0.16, 10.9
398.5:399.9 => -0.06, 10.4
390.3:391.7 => -0.01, 9.3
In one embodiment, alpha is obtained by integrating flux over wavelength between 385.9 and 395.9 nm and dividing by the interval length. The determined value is 8.07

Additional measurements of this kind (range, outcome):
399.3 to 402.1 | 10.6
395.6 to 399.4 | 8.02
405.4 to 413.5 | 10.6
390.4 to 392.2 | 9.13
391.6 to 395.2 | 6.66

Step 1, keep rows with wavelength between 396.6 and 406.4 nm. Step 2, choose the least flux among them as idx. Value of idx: 1.875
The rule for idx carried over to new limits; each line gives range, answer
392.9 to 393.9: 1.088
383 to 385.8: 3.961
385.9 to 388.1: 5.947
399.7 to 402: 8.427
